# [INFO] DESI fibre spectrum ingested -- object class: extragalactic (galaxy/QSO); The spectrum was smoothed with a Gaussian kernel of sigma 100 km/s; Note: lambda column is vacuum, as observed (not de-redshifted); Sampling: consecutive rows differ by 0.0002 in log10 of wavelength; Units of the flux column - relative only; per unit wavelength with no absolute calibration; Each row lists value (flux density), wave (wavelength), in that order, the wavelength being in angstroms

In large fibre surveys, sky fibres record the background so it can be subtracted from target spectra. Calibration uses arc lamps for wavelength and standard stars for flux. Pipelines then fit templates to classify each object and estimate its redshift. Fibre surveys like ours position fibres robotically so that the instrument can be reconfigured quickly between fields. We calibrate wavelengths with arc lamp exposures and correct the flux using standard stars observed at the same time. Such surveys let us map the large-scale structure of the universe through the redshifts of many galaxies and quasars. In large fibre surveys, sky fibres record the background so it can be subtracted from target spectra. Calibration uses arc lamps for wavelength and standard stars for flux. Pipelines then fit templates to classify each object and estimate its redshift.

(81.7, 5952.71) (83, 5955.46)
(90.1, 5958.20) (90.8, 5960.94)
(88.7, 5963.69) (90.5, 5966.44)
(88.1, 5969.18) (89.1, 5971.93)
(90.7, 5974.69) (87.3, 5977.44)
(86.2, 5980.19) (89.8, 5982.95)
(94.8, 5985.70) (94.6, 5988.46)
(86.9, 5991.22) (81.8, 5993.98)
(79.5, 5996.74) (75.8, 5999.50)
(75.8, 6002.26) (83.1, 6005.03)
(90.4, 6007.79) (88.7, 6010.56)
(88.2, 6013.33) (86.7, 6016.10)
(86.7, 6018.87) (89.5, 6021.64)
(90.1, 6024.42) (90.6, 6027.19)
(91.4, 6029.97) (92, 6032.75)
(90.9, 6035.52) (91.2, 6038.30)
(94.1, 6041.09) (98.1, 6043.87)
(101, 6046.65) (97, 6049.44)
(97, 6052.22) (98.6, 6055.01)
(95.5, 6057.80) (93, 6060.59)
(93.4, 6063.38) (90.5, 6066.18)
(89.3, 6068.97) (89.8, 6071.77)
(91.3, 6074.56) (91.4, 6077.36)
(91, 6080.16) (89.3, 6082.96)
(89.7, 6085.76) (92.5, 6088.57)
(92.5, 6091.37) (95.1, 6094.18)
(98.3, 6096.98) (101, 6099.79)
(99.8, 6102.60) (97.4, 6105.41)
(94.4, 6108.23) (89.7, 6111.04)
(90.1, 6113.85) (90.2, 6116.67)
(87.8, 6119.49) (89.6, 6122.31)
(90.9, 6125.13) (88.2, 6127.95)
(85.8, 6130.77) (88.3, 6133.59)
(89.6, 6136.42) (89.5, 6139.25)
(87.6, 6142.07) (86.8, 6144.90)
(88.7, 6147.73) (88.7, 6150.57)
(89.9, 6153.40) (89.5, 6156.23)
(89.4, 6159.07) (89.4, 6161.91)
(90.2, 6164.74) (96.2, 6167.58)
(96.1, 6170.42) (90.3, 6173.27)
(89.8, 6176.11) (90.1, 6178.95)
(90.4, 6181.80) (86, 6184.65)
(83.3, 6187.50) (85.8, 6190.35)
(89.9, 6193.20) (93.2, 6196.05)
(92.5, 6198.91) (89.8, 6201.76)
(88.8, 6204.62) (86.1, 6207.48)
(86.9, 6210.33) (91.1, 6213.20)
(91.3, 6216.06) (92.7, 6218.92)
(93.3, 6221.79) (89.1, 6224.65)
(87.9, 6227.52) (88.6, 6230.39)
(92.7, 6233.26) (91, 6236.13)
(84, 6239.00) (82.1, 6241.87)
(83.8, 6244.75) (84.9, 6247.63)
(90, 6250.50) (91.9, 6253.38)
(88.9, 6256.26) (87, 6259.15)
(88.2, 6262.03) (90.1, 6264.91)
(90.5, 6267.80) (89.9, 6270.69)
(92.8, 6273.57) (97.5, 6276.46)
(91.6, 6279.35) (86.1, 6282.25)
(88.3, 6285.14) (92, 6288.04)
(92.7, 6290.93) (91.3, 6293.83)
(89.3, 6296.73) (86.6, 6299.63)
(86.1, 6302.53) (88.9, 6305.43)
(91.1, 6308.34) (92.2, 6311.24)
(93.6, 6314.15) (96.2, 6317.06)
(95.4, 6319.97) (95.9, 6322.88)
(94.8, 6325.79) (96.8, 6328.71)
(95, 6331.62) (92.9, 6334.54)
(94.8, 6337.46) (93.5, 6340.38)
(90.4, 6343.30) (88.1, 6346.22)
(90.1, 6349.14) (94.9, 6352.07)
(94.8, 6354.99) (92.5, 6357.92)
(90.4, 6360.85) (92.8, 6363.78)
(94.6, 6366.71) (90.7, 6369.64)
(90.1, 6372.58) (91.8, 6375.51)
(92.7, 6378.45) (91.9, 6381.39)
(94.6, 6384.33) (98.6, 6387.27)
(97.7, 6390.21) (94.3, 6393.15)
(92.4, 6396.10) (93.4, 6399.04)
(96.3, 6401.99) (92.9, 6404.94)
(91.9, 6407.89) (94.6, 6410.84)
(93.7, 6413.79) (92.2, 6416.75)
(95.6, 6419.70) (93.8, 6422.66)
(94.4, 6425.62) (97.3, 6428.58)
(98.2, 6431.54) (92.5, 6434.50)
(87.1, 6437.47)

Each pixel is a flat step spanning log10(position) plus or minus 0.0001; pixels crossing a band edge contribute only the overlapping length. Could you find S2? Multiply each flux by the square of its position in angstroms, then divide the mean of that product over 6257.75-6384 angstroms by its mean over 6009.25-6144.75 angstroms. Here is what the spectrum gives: 1.08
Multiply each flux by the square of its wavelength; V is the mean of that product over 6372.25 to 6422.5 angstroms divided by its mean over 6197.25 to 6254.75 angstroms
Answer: 1.11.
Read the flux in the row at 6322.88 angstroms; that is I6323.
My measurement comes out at 95.9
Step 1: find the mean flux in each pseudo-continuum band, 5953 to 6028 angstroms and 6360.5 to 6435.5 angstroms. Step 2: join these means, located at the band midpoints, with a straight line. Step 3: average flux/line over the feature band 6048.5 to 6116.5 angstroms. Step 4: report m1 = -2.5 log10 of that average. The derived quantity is -0.06 mag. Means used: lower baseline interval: 87.2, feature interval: 93.6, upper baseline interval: 93.9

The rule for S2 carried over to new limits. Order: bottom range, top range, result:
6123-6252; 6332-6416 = 1.11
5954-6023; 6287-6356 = 1.18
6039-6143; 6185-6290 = 1.01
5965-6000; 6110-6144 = 1.06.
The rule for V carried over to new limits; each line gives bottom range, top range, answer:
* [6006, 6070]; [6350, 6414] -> 1.13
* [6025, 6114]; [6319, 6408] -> 1.10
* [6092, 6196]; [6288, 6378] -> 1.08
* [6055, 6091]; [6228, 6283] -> 1.03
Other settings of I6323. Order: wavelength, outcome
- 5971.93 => 89.1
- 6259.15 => 87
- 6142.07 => 87.6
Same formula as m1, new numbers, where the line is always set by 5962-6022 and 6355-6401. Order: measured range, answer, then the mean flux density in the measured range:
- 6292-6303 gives 0.04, 88.7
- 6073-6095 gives -0.04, 91.5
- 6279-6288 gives 0.04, 88.7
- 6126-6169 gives 0.00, 89.2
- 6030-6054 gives -0.09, 95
